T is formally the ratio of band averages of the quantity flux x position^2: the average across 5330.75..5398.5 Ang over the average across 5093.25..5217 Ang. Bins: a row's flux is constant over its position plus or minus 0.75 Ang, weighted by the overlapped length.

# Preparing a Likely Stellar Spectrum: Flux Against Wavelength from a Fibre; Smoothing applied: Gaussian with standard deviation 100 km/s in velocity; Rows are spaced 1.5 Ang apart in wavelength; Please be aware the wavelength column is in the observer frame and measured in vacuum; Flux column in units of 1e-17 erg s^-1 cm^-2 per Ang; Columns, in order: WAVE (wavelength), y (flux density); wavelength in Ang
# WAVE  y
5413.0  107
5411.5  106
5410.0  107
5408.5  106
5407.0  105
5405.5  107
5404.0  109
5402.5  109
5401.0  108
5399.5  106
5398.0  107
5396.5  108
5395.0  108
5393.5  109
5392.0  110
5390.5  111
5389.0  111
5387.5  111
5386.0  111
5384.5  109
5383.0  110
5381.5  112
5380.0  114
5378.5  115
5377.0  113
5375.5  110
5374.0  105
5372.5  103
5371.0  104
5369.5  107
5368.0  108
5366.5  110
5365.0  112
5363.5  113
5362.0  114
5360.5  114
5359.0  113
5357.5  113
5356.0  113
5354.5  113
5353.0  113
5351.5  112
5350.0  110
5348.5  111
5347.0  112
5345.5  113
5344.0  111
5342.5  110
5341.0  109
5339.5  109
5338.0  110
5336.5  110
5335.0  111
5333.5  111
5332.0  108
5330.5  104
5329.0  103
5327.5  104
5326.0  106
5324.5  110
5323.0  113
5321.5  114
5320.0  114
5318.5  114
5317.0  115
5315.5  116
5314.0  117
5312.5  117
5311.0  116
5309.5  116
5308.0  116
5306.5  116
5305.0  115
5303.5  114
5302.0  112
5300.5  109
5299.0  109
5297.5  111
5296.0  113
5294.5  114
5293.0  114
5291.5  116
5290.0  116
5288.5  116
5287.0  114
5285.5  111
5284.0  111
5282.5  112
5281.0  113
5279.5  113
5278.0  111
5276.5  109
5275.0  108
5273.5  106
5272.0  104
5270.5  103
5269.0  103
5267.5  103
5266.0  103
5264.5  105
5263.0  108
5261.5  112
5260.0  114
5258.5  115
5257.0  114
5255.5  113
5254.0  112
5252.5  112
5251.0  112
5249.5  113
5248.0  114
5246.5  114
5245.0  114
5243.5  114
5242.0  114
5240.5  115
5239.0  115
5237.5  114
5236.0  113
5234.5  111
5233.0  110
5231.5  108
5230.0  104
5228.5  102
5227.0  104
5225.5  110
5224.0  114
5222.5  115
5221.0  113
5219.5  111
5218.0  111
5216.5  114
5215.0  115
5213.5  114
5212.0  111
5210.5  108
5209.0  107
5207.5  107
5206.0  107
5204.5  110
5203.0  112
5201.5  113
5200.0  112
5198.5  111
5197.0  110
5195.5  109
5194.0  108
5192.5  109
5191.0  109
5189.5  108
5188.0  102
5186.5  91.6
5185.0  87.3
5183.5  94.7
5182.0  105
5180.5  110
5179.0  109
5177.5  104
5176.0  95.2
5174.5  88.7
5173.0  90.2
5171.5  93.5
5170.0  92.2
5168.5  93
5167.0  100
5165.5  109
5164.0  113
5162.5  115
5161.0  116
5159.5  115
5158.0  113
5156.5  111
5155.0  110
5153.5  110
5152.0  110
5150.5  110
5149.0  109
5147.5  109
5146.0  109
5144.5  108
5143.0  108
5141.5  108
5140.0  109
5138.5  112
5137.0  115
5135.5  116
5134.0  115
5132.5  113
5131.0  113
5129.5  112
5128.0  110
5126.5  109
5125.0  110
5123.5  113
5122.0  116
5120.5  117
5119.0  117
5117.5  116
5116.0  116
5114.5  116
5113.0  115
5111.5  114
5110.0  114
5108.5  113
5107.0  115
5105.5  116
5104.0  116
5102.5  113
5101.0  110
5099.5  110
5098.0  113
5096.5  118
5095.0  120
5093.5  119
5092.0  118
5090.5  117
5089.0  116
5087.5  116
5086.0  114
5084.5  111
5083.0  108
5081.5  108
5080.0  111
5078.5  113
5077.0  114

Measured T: 1.1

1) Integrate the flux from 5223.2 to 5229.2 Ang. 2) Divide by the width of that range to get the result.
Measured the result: 108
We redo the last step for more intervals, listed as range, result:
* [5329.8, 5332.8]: 106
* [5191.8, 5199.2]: 109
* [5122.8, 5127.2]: 111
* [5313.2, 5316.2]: 117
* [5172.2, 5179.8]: 97.5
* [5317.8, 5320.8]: 114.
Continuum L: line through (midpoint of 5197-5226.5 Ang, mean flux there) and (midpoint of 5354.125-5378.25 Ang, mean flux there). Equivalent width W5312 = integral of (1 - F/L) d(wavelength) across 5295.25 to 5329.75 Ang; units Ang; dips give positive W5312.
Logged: -0.61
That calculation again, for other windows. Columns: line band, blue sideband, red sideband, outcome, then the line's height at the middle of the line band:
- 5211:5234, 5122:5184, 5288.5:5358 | -0.2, 109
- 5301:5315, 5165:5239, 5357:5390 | -0.8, 109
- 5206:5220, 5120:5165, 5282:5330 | 0.2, 112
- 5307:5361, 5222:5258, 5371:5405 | -0.7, 110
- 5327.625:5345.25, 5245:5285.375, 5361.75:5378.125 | 0.1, 109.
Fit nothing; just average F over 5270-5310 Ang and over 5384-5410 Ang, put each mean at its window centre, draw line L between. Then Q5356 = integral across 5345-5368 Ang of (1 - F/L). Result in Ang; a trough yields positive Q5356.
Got -0.5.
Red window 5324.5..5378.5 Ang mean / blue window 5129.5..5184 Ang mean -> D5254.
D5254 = 1.03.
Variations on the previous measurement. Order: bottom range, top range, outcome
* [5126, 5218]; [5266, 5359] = 1.03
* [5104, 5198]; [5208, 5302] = 1.02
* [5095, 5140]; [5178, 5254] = 0.96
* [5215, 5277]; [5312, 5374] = 1.00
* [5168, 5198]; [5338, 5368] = 1.11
